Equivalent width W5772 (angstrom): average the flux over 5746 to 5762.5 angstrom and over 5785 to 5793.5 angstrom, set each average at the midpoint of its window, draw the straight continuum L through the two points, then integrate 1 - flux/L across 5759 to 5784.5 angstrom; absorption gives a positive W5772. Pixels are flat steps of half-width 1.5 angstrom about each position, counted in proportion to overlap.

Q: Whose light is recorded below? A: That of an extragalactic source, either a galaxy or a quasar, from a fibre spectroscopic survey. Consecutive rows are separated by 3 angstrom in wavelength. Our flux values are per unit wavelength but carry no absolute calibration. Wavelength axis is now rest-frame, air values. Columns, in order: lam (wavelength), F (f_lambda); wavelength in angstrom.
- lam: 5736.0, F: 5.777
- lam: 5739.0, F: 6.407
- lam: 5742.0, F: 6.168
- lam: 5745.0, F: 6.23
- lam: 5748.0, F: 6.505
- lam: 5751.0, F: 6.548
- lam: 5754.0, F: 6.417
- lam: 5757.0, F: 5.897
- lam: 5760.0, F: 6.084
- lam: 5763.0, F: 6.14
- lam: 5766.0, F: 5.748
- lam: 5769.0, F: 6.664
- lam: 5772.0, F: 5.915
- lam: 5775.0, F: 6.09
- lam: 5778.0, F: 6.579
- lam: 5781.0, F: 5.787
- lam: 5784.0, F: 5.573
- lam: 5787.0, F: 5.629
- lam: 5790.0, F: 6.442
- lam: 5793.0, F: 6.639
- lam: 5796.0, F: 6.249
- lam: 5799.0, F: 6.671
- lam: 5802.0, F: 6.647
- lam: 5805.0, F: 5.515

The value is 0.5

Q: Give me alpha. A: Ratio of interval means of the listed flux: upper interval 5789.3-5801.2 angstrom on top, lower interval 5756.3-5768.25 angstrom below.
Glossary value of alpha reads 1.08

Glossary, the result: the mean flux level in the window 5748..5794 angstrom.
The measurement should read 6.15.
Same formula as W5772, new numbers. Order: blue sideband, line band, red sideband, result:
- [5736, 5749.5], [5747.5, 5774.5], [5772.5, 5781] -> 0.12 angstrom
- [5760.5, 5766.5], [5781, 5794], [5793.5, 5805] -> 0.53 angstrom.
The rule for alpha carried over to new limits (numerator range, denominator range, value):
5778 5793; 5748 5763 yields 0.96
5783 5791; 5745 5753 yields 0.91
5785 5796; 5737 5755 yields 0.98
